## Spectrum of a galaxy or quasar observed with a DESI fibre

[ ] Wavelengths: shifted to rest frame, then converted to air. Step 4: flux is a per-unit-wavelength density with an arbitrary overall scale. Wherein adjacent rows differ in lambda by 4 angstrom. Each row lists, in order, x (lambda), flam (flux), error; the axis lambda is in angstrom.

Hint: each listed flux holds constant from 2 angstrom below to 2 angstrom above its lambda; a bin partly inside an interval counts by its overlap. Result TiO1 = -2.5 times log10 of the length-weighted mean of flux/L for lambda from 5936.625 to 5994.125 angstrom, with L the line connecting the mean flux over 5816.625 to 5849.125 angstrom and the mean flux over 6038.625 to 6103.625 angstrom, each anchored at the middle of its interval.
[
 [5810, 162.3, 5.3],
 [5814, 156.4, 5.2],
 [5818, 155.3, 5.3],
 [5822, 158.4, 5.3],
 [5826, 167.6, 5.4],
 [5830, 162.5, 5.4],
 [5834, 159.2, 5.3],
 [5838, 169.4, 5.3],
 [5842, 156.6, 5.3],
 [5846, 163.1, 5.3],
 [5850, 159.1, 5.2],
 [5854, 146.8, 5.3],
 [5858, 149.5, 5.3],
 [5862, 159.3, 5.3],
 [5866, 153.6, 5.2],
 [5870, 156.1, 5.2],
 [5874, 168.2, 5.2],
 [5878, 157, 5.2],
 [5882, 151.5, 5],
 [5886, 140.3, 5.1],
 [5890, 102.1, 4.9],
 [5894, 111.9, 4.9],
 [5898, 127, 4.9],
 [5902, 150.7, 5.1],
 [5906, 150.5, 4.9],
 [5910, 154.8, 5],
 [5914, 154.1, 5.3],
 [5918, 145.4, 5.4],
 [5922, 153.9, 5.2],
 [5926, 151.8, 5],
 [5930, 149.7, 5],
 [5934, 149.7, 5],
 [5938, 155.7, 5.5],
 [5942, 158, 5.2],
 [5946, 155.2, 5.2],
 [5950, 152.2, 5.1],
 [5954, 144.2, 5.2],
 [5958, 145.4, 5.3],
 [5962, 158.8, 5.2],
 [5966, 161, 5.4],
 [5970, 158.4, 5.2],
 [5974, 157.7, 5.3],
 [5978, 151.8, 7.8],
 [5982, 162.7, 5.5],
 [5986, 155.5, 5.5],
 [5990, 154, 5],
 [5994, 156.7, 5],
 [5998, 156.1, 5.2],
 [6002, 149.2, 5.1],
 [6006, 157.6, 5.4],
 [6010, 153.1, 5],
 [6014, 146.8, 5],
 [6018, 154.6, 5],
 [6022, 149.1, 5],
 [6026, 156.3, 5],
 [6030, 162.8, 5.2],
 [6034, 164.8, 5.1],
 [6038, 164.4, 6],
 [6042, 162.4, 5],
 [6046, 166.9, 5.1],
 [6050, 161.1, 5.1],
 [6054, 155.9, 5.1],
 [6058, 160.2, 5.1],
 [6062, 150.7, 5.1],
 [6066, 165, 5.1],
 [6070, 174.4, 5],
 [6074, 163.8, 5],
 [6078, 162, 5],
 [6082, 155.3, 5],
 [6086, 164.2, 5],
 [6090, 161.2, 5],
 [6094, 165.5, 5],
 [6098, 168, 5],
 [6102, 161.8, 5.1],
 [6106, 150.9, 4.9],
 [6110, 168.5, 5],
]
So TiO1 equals 0.048 mag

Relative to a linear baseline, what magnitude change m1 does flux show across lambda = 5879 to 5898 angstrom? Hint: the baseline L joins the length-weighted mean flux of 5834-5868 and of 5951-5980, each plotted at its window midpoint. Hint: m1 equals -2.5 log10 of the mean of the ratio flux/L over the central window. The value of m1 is 0.22 mag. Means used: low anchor 157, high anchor 154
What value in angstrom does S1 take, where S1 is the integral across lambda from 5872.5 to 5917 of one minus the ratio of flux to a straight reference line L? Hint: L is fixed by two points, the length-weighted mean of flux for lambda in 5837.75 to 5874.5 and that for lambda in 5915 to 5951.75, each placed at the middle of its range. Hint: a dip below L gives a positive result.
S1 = 3.6 angstrom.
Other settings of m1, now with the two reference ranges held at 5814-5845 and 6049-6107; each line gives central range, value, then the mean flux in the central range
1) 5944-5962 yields 0.08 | 150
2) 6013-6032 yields 0.05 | 154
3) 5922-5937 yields 0.07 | 151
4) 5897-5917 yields 0.09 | 148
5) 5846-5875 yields 0.03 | 156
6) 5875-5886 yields 0.06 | 153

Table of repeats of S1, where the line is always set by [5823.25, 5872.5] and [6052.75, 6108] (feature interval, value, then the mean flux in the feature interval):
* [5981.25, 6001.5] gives 0.5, 156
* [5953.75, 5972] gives 0.6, 154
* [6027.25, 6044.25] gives -0.3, 163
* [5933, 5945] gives 0.4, 155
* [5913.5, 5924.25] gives 0.6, 151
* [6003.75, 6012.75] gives 0.3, 154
